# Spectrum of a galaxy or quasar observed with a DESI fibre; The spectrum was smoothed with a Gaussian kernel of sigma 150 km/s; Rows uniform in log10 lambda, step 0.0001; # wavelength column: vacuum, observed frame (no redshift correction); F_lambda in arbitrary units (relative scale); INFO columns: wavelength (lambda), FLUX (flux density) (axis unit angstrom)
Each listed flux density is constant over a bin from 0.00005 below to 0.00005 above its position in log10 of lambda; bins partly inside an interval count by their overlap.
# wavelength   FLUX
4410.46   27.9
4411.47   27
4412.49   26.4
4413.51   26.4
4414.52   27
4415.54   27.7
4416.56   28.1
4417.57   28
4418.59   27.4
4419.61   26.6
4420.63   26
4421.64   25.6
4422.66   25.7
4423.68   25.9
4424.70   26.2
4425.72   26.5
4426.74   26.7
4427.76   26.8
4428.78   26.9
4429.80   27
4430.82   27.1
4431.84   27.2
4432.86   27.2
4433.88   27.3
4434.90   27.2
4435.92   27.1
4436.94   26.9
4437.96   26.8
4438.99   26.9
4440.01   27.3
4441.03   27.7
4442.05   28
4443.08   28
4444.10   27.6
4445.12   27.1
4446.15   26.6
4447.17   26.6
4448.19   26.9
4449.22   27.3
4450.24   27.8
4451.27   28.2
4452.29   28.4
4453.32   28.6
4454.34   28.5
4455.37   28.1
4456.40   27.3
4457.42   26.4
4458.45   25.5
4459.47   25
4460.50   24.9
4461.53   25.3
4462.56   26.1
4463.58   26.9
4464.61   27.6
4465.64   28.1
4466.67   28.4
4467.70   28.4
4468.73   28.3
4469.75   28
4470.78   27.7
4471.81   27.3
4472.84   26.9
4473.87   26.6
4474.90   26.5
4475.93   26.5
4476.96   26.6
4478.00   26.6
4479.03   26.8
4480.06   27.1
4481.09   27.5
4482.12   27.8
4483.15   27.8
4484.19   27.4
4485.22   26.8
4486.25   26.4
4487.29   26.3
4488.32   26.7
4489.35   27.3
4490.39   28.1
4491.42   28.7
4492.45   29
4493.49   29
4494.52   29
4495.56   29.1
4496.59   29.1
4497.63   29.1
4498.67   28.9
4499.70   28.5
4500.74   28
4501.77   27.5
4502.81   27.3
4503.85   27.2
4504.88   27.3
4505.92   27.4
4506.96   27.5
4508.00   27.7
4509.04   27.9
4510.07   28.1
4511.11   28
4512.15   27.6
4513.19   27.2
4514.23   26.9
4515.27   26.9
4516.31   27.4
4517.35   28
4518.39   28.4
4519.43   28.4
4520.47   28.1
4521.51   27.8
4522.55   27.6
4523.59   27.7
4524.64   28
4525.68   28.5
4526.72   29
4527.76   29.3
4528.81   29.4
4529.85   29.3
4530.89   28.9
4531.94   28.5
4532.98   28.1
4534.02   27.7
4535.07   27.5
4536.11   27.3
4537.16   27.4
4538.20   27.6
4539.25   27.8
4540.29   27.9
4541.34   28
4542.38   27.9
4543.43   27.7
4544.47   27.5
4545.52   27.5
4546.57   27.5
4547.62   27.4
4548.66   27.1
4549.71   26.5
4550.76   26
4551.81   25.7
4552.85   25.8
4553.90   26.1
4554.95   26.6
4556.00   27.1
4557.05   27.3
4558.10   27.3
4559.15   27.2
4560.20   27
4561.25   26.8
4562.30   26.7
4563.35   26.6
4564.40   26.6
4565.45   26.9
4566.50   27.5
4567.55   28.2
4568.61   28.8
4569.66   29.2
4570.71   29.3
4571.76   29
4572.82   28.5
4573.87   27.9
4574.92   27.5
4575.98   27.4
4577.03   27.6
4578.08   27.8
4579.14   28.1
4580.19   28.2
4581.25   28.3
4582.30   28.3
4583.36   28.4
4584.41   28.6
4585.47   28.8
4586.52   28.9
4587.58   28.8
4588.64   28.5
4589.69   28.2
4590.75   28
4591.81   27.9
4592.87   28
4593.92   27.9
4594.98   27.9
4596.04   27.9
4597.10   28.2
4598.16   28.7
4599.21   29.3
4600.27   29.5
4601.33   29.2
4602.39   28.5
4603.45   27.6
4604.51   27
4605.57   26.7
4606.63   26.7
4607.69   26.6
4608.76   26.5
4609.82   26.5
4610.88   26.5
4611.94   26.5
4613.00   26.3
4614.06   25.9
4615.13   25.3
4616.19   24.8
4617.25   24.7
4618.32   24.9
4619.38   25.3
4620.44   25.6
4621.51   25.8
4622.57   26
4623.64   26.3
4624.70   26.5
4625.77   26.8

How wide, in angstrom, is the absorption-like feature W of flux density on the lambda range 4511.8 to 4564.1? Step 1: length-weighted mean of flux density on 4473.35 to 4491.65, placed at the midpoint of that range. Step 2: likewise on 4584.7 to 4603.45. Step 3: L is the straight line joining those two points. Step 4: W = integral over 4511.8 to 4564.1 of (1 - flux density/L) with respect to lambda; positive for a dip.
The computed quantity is 0.38 angstrom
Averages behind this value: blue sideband 27.1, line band 27.5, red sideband 28.5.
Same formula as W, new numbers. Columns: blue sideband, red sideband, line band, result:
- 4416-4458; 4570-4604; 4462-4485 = 0.12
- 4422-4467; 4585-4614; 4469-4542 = -1.24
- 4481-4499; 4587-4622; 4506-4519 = 0.09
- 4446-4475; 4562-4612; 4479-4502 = -0.47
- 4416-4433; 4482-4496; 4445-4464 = 0.22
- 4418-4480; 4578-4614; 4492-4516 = -0.58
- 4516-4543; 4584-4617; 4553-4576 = 0.30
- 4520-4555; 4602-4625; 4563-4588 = -1.13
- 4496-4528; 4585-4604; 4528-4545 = 0.02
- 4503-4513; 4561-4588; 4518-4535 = -0.41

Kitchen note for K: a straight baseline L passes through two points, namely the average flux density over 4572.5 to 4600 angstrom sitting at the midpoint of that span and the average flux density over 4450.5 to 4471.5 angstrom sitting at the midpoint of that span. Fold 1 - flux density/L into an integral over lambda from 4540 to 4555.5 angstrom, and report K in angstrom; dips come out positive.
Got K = 0.5 angstrom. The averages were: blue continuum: 27.3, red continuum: 28.2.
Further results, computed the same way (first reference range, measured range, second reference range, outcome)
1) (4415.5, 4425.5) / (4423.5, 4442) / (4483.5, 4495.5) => -0.1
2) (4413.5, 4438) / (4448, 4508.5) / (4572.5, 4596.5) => -0.4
